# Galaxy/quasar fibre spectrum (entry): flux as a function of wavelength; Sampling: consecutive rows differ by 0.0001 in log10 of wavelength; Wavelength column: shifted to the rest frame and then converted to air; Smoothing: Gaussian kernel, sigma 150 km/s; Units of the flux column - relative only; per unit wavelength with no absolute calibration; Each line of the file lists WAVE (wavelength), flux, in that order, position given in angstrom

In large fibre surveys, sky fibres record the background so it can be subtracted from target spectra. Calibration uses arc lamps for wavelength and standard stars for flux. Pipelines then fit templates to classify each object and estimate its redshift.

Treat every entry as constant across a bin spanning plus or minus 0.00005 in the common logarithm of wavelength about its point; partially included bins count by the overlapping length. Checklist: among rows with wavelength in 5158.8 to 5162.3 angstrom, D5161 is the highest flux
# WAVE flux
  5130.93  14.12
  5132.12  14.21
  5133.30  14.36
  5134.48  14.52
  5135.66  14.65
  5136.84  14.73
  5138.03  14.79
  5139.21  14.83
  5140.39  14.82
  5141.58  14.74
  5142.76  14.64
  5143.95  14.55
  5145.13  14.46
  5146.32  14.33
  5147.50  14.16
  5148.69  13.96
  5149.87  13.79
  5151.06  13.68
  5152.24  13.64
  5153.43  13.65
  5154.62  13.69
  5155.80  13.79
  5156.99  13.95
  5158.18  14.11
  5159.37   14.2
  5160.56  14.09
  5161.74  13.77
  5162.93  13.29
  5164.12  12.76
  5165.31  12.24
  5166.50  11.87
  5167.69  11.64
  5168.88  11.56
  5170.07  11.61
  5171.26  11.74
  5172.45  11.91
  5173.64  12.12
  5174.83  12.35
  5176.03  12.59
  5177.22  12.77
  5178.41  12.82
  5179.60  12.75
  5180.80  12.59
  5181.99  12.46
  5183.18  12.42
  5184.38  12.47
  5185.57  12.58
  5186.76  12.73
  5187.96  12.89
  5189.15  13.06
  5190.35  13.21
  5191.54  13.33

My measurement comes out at 14.2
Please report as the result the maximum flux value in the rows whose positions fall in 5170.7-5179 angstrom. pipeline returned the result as 12.82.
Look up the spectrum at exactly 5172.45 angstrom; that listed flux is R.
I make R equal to 11.91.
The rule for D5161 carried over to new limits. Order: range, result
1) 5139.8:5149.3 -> 14.82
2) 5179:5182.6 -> 12.75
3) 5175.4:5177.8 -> 12.77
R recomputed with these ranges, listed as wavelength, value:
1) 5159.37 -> 14.2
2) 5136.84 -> 14.73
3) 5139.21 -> 14.83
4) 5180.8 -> 12.59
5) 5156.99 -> 13.95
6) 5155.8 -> 13.79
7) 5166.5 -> 11.87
